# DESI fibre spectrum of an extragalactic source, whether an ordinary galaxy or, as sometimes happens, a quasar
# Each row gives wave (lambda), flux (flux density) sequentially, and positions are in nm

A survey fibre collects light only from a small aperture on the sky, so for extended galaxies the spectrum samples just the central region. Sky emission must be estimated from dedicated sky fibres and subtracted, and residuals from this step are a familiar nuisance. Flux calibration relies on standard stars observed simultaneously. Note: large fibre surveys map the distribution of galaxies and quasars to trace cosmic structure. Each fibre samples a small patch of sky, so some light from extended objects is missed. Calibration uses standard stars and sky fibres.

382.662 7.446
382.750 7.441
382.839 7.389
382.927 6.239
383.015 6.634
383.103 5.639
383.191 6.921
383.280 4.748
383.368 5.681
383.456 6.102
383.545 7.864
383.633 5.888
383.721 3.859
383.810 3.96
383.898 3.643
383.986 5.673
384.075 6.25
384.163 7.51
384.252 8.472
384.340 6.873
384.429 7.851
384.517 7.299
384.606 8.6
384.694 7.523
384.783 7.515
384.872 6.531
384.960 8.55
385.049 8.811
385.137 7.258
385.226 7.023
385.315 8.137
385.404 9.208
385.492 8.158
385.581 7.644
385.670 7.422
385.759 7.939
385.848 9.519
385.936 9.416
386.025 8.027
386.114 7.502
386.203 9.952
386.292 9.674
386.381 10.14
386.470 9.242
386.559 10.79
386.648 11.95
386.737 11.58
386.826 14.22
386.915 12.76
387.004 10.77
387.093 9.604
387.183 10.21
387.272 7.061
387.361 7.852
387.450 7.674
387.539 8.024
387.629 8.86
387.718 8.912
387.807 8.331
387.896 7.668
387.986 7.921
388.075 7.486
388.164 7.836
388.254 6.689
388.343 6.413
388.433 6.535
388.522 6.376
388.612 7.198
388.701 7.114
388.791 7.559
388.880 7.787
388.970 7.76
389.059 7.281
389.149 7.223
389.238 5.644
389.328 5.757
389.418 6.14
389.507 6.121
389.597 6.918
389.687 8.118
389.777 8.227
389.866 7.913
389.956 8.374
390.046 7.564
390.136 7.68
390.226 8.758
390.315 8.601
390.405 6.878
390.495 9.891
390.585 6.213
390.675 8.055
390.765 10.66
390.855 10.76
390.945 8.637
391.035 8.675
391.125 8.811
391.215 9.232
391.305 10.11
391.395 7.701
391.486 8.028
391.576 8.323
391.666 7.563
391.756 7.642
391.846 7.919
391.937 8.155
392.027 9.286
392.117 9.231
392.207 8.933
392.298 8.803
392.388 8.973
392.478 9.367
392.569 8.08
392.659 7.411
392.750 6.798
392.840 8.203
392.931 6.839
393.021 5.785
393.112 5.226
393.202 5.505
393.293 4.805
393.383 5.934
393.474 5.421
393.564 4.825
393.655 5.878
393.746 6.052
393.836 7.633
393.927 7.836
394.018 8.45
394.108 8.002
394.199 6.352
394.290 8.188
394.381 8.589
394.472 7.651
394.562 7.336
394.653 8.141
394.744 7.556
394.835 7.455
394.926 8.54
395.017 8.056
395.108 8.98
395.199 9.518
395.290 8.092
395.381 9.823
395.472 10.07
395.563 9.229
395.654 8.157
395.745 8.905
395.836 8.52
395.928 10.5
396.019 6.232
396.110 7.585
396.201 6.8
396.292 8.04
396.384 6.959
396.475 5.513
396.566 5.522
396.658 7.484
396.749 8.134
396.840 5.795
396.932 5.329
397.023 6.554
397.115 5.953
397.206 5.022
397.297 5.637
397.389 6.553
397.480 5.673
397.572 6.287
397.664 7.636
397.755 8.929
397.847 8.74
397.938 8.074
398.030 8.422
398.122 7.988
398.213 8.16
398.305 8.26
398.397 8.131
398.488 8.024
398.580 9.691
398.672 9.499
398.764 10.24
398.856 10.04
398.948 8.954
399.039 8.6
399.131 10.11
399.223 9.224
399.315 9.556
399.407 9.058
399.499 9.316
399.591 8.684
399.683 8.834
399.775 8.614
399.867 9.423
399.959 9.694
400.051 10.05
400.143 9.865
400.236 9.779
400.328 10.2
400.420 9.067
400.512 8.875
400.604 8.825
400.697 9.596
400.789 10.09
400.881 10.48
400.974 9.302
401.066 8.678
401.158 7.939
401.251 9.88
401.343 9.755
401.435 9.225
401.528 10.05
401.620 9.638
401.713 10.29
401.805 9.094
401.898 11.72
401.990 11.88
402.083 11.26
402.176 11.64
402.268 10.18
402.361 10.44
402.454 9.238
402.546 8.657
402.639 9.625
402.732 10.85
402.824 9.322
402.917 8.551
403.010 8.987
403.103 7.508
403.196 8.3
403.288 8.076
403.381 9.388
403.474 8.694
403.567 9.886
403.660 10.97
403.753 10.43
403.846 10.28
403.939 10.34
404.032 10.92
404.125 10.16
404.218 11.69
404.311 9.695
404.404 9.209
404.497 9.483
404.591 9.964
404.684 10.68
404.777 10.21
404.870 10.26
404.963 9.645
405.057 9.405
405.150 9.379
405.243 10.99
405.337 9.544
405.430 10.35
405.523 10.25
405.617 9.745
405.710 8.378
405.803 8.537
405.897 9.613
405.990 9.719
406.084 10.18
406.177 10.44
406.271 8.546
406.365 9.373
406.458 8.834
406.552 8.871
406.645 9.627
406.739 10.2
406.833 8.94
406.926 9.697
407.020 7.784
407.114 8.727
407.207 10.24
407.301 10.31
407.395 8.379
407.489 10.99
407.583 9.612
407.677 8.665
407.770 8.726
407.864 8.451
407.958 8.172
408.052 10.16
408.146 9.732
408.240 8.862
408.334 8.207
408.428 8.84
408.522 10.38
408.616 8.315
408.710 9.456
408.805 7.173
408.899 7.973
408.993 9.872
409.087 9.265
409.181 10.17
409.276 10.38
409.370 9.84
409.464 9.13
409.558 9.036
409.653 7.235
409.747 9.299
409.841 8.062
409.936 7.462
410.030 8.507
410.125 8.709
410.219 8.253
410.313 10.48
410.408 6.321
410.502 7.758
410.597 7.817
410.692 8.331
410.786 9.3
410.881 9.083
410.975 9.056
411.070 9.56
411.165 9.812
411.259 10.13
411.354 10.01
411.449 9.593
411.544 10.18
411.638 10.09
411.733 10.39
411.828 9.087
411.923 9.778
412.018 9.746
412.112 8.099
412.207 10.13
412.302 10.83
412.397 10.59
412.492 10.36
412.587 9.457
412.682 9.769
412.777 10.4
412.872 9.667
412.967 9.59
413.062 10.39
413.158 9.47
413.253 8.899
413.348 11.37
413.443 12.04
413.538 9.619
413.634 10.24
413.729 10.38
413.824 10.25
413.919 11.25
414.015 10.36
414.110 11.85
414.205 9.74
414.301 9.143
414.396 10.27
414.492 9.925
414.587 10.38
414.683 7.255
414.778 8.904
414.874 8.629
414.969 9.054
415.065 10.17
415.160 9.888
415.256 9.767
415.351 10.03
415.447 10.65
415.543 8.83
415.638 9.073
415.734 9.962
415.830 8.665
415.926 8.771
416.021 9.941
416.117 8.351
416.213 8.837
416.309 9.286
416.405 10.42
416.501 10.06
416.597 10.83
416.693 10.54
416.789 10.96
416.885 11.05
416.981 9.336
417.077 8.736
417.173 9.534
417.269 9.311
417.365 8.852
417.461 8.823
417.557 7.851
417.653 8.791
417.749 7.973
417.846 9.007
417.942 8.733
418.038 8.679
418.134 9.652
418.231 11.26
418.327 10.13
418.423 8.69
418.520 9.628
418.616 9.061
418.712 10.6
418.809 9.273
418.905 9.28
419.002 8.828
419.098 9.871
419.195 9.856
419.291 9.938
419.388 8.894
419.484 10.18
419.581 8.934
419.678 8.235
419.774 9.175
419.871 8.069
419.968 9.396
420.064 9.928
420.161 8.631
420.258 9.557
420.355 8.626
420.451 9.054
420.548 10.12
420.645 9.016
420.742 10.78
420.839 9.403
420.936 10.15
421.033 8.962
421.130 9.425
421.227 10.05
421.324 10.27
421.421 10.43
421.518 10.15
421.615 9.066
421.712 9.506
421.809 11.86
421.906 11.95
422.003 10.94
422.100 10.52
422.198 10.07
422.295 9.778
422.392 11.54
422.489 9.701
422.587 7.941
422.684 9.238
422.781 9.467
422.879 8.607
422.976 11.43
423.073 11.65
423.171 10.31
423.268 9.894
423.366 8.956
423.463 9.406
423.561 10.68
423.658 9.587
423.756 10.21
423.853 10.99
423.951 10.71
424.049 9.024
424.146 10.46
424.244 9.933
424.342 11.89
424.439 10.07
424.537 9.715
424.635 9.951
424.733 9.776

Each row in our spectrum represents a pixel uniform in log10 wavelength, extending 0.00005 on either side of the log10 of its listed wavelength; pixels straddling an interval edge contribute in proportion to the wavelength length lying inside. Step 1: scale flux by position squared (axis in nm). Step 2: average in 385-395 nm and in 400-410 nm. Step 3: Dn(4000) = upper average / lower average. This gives 1.27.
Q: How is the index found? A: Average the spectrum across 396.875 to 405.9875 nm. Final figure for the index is 9.23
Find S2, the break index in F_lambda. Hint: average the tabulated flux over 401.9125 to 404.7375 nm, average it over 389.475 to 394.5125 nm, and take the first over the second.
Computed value 1.3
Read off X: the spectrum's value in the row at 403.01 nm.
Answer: 8.987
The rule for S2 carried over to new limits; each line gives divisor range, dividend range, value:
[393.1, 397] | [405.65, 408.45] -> 1.24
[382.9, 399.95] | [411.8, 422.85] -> 1.23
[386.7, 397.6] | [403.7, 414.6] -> 1.23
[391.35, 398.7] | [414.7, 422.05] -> 1.26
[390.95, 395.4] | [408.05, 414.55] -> 1.23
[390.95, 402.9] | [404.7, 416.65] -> 1.13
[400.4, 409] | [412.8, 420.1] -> 1.00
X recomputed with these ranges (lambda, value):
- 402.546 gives 8.657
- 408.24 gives 8.862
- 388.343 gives 6.413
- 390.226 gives 8.758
